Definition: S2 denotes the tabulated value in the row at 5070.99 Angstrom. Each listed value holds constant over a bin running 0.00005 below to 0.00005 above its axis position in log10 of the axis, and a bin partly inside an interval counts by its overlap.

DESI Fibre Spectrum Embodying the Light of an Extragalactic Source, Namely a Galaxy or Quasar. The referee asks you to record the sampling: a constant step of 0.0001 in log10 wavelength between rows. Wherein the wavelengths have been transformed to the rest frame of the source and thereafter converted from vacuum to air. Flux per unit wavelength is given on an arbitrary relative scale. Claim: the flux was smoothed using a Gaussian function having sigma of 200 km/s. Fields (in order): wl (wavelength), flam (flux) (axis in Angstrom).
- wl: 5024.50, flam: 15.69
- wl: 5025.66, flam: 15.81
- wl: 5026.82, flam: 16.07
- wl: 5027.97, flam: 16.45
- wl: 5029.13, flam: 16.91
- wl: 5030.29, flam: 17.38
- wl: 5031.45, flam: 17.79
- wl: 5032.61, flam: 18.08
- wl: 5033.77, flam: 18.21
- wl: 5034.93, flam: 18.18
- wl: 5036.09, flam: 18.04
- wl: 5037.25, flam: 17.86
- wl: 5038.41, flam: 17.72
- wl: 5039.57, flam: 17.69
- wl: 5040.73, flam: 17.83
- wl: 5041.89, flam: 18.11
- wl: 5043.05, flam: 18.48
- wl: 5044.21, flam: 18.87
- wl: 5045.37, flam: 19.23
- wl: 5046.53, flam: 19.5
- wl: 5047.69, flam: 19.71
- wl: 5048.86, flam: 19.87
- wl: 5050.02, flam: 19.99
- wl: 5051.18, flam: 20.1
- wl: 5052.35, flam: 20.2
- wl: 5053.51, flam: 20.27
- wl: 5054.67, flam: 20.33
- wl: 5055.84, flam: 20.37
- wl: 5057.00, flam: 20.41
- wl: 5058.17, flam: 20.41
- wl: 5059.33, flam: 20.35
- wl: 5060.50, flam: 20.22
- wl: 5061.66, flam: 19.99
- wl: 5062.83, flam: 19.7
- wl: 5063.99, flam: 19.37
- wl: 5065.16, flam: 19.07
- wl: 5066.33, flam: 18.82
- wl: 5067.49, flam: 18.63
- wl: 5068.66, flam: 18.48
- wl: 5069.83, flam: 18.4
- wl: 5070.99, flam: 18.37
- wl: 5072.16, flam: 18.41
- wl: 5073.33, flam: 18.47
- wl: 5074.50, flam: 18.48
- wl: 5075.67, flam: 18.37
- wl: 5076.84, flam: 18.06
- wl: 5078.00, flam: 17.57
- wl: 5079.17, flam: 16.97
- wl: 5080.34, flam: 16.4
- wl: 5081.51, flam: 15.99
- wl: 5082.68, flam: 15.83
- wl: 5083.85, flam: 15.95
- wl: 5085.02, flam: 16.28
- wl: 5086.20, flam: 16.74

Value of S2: 18.37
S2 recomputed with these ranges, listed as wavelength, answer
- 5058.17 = 20.41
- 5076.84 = 18.06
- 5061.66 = 19.99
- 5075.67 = 18.37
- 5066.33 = 18.82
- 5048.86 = 19.87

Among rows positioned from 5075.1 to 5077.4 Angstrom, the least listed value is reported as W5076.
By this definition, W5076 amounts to 18.06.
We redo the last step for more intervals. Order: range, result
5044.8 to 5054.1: 19.23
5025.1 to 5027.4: 15.81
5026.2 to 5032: 16.07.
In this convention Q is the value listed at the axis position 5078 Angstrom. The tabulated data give 17.57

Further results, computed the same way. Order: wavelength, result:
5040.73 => 17.83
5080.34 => 16.4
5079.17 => 16.97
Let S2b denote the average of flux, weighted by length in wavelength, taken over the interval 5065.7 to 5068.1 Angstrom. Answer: 18.7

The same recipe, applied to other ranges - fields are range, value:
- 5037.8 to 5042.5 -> 17.9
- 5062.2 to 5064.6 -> 19.5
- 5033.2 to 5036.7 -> 18.1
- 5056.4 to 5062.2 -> 20.3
